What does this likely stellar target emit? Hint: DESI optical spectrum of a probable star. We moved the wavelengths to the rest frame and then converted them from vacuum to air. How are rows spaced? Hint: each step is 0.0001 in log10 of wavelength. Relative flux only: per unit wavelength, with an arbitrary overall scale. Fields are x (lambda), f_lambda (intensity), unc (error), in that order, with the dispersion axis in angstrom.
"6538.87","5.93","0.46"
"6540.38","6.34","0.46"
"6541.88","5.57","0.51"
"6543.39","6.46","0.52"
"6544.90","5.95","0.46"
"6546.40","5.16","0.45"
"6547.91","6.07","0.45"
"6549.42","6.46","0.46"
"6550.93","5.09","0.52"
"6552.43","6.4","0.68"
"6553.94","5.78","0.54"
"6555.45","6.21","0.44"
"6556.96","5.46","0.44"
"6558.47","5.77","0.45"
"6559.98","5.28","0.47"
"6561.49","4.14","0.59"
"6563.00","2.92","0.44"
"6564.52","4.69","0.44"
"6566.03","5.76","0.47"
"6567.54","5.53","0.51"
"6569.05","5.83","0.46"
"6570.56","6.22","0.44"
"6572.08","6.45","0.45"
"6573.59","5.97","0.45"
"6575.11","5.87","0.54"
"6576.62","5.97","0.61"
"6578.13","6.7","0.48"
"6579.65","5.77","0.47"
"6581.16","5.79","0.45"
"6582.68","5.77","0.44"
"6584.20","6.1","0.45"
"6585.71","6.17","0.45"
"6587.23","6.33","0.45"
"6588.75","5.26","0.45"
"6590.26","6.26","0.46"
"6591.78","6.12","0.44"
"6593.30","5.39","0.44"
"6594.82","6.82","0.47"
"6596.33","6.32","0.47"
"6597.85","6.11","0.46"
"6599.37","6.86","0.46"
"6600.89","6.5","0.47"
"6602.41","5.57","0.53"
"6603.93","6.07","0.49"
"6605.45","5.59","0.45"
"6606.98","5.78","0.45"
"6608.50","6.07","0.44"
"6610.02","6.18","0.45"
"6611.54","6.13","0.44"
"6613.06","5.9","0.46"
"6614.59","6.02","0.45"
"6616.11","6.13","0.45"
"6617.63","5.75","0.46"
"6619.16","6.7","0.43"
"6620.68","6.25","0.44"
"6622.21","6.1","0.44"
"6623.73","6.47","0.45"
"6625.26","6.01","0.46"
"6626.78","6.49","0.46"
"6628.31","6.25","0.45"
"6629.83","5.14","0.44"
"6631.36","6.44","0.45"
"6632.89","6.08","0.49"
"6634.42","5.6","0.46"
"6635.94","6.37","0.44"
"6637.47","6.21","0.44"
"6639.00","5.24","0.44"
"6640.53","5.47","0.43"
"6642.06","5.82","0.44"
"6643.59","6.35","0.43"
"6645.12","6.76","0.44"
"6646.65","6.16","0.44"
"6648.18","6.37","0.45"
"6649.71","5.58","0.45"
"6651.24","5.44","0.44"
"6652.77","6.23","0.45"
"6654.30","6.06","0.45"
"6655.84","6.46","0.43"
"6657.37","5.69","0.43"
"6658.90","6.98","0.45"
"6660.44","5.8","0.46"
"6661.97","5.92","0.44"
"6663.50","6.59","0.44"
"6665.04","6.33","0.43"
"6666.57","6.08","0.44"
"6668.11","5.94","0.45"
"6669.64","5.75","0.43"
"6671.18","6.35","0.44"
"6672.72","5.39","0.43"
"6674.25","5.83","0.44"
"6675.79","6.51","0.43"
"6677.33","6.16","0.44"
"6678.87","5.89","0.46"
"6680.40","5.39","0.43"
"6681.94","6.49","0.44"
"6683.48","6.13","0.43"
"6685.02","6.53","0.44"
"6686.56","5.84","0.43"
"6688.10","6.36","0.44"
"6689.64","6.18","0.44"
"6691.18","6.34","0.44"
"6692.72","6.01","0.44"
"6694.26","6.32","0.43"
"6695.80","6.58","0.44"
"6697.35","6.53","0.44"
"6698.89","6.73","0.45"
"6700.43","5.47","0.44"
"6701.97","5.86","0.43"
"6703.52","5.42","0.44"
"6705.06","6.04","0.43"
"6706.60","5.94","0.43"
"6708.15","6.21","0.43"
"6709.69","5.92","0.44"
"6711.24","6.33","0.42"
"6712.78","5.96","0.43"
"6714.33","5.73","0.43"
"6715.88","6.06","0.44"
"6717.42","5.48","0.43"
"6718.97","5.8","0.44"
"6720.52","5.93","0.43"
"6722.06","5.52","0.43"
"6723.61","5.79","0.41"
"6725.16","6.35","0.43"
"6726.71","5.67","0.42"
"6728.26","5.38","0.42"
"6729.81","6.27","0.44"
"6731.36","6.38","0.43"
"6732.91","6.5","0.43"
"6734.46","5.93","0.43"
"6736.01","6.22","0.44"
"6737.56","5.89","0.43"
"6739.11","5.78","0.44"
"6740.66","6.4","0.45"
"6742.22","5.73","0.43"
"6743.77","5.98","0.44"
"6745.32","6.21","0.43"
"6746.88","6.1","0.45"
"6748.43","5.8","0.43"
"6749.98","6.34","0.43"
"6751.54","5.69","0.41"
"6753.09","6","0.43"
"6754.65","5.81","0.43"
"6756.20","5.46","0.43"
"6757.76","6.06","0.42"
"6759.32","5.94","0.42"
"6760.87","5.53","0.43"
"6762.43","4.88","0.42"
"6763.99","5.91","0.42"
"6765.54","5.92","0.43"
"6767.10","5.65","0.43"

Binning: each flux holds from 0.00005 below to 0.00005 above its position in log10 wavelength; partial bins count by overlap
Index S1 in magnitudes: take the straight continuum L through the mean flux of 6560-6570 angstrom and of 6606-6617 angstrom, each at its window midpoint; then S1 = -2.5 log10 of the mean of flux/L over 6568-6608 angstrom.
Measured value -0.12 mag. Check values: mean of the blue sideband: 4.88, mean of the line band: 6.06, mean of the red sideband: 6.02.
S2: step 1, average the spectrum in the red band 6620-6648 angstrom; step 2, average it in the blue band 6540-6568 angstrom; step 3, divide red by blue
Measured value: 1.10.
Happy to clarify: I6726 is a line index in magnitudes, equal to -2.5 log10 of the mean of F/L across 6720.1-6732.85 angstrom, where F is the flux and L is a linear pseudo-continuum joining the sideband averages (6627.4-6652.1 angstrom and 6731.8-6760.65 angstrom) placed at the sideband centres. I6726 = 0.01 mag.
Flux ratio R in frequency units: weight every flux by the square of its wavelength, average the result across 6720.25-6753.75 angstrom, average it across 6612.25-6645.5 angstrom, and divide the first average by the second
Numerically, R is 1.02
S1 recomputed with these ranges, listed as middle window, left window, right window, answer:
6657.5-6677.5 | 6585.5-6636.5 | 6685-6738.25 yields -0.009 mag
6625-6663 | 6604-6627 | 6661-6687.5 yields 0.007 mag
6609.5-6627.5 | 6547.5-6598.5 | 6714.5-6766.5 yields -0.065 mag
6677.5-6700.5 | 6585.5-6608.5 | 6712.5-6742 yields -0.040 mag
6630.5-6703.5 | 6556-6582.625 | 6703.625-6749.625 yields -0.051 mag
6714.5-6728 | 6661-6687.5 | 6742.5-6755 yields 0.039 mag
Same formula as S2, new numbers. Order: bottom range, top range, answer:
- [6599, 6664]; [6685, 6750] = 0.99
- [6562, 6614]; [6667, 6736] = 1.02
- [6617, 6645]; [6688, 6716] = 1.01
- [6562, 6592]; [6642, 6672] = 1.07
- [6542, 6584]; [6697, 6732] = 1.04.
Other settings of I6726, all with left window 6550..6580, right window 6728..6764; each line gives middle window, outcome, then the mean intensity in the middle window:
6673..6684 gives -0.04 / 6.03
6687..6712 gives -0.05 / 6.14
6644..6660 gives -0.08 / 6.17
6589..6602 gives -0.11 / 6.24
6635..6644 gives -0.03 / 5.89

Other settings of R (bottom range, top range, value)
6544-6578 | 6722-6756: 1.13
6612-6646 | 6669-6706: 1.02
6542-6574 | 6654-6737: 1.13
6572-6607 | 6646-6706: 1.03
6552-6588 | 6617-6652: 1.08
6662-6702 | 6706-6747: 0.99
